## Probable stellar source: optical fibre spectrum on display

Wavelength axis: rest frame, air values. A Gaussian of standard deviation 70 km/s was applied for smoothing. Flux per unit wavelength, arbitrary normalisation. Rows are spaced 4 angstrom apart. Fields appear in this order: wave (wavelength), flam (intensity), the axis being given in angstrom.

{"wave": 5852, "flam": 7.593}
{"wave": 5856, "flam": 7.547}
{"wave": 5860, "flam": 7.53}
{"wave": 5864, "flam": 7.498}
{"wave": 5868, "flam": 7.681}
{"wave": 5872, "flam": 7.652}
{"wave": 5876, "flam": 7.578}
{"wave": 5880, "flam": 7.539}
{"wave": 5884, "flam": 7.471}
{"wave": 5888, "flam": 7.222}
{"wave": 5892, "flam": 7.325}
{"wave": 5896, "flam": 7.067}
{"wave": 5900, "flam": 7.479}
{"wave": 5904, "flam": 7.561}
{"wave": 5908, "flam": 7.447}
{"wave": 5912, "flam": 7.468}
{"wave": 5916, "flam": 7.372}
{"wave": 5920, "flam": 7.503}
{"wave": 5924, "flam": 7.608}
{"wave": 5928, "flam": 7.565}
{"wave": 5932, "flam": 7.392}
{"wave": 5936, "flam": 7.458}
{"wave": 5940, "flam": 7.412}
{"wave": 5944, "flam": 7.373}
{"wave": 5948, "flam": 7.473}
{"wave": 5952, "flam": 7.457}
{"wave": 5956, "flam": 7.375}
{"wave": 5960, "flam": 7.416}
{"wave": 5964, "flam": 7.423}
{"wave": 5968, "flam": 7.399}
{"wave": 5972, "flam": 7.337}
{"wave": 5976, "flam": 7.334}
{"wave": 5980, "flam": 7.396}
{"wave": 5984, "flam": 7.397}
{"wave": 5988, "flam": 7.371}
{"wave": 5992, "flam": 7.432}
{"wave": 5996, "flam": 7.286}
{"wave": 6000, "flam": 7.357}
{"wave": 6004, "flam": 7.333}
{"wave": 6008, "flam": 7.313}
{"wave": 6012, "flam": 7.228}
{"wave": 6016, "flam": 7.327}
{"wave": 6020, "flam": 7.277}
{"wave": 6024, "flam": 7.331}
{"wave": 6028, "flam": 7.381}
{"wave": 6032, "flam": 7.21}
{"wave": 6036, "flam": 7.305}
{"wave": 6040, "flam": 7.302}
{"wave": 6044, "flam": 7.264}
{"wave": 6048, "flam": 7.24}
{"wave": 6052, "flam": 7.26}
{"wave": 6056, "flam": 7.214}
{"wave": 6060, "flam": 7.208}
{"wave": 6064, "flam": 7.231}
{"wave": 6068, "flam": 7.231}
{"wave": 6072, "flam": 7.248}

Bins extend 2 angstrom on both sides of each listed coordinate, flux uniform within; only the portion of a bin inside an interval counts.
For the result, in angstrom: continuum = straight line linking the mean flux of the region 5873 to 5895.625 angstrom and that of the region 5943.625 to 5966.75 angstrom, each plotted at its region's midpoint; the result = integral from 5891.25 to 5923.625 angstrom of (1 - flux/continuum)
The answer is 0.0 angstrom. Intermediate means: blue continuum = 7.41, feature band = 7.42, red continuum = 7.42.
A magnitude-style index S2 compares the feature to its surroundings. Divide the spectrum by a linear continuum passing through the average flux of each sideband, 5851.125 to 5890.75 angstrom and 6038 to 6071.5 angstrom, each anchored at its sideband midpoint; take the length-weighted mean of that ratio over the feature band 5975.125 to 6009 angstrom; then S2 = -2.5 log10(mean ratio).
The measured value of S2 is 0.00 mag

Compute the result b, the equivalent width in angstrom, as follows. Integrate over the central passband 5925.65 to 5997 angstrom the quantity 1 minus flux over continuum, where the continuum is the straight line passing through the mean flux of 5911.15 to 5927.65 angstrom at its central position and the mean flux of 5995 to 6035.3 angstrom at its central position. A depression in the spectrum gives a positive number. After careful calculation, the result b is 0.05 angstrom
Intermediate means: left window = 7.5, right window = 7.3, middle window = 7.41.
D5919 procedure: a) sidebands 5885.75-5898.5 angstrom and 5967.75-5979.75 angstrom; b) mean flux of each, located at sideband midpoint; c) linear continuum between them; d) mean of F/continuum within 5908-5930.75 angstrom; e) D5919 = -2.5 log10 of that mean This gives -0.034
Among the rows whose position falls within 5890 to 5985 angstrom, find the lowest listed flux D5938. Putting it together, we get 7.067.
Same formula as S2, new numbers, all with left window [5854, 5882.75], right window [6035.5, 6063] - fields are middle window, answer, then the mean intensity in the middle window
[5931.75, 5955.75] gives 0.00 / 7.43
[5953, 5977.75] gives 0.00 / 7.38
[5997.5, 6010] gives 0.00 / 7.33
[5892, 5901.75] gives 0.04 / 7.28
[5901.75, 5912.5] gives 0.00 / 7.5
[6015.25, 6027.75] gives 0.00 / 7.32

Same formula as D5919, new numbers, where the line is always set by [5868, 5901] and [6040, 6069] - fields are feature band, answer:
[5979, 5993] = -0.01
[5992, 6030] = 0.00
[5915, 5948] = -0.01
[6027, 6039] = 0.00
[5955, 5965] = -0.01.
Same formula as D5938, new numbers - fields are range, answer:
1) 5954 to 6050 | 7.21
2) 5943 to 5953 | 7.373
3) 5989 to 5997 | 7.286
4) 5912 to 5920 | 7.372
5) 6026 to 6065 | 7.208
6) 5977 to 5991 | 7.371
